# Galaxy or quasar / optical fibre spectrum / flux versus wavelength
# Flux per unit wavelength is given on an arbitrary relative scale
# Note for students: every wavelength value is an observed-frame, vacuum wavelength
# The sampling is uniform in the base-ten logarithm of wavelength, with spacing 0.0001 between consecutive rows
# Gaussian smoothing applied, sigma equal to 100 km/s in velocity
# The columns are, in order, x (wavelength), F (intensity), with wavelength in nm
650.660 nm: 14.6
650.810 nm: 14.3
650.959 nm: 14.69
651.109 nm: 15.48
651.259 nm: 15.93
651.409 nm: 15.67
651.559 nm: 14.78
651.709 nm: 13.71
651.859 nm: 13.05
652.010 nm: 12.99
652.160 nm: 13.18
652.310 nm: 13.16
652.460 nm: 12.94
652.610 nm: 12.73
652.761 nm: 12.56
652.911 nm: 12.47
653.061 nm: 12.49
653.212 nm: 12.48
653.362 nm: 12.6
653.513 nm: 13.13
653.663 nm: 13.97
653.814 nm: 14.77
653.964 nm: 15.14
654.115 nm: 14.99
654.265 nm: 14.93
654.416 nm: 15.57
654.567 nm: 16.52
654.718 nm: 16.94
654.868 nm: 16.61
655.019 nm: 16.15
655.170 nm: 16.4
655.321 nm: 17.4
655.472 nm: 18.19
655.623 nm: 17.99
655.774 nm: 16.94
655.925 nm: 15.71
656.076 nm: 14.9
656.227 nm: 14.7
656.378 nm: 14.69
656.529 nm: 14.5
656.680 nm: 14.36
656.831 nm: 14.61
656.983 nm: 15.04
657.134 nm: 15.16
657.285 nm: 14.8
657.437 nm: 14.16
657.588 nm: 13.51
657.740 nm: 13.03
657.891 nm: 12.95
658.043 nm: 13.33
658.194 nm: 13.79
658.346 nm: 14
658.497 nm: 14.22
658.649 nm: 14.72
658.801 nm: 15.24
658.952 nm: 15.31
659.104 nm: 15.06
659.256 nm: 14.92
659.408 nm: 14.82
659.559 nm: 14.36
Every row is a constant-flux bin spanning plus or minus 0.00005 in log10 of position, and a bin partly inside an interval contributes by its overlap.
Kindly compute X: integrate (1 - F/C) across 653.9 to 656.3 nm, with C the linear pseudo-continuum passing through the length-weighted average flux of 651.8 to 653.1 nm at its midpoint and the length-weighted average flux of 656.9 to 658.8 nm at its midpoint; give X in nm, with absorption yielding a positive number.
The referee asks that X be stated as -0.49 nm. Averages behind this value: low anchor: 12.8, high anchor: 14.1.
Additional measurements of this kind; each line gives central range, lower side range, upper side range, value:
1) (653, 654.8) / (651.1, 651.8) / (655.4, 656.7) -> 0.114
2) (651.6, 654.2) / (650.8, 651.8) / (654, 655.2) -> 0.355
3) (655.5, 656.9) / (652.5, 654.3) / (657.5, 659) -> -0.173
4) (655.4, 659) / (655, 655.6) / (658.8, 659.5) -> 0.296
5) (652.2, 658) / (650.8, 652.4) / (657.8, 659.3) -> -0.164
